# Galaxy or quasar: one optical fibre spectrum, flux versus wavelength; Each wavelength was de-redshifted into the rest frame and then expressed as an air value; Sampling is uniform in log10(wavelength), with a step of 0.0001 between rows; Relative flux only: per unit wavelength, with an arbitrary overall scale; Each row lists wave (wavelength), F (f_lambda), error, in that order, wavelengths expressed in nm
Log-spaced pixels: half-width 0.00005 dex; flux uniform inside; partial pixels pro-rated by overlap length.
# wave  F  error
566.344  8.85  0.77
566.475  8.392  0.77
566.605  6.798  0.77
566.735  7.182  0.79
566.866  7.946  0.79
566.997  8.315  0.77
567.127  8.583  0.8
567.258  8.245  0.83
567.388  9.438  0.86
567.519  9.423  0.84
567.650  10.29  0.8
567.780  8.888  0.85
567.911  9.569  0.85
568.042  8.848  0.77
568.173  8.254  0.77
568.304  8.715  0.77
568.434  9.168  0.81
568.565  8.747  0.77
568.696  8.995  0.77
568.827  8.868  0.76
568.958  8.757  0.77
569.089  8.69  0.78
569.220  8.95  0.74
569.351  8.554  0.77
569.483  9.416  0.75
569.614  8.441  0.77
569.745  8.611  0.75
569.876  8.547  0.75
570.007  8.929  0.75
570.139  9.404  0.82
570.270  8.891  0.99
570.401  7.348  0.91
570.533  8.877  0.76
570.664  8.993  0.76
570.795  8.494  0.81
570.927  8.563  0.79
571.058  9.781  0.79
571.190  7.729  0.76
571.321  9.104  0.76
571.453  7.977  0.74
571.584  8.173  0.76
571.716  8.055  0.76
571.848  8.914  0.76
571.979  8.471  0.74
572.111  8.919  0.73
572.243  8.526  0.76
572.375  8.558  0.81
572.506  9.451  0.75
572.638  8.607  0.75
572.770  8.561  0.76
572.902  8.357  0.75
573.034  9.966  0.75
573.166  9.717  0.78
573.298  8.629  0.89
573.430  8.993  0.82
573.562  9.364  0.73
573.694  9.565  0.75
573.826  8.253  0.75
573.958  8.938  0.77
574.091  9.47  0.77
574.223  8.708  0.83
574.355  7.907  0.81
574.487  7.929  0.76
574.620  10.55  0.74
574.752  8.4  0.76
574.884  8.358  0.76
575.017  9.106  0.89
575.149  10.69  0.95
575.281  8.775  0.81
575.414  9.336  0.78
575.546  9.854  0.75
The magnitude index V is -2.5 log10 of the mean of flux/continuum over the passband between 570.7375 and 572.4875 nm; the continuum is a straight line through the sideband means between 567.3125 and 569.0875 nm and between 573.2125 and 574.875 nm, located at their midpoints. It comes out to 0.05 mag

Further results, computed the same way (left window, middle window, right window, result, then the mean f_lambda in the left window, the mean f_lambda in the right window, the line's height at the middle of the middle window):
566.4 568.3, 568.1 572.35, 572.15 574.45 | 0.01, 8.59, 8.9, 8.74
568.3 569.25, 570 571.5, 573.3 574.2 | 0.03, 8.87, 9.04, 8.94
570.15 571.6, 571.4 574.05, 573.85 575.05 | -0.01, 8.59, 8.79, 8.69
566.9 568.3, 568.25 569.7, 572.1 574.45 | 0.01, 8.95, 8.9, 8.94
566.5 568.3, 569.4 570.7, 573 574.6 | 0.00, 8.6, 8.98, 8.75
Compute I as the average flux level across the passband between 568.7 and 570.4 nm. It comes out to 8.79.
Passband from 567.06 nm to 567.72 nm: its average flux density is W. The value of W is 9.2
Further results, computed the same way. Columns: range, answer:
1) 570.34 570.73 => 8.42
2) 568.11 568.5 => 8.73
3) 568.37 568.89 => 8.94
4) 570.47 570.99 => 8.74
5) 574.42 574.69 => 9.22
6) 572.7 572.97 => 8.46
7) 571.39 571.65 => 8.09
